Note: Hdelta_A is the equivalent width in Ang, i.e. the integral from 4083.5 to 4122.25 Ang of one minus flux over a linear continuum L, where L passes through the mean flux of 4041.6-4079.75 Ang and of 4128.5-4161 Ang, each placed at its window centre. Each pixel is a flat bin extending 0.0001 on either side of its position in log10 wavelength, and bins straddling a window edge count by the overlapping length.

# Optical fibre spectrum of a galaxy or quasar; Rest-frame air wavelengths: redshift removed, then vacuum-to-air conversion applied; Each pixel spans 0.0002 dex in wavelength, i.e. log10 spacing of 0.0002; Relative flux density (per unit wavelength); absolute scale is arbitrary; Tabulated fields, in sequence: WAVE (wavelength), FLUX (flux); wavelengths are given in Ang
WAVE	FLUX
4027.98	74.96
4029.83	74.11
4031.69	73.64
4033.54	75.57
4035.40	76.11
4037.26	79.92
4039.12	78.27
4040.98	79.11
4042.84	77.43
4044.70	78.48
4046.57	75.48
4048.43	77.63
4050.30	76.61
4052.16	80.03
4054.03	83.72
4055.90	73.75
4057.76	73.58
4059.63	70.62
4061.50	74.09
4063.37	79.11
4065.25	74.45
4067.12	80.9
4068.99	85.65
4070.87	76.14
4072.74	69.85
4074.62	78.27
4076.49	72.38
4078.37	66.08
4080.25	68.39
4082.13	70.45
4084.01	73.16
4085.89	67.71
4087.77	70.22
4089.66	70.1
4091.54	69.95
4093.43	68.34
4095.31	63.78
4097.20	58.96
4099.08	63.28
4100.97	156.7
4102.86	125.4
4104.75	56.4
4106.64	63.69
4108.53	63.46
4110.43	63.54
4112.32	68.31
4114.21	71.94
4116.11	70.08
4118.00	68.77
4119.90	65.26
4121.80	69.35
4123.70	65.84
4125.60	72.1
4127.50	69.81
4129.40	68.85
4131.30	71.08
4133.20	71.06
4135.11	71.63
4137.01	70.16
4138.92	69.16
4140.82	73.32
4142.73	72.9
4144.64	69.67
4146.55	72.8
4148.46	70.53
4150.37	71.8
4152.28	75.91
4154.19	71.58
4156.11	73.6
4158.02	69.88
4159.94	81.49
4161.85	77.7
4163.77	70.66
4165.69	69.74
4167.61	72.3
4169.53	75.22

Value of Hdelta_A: 0.2 Ang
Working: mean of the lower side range 76.1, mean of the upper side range 72.1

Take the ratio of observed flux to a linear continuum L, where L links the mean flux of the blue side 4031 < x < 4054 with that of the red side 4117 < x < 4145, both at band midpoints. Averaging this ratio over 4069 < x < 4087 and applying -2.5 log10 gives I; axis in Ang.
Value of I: 0.037 mag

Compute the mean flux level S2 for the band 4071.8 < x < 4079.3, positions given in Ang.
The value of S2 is 71.7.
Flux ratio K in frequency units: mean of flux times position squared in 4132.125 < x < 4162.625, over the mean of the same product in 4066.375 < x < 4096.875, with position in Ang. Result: 1.0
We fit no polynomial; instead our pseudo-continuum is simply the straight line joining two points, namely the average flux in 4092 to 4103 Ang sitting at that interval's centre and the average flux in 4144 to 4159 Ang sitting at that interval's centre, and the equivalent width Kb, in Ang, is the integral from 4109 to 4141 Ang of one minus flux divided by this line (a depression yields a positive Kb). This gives 3.86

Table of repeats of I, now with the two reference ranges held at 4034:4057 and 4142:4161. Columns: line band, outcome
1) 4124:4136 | 0.05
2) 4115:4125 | 0.10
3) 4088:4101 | 0.04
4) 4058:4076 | 0.01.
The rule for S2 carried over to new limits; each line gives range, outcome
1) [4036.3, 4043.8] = 78.7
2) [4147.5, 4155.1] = 72.5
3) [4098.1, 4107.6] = 92.9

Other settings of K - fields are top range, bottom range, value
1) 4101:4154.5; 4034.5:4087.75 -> 0.99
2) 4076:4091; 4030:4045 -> 0.92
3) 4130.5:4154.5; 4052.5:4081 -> 0.99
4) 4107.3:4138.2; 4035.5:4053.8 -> 0.91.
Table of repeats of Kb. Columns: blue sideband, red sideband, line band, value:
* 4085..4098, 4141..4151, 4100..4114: -3.3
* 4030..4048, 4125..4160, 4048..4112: -0.4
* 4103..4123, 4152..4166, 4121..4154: 0.2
